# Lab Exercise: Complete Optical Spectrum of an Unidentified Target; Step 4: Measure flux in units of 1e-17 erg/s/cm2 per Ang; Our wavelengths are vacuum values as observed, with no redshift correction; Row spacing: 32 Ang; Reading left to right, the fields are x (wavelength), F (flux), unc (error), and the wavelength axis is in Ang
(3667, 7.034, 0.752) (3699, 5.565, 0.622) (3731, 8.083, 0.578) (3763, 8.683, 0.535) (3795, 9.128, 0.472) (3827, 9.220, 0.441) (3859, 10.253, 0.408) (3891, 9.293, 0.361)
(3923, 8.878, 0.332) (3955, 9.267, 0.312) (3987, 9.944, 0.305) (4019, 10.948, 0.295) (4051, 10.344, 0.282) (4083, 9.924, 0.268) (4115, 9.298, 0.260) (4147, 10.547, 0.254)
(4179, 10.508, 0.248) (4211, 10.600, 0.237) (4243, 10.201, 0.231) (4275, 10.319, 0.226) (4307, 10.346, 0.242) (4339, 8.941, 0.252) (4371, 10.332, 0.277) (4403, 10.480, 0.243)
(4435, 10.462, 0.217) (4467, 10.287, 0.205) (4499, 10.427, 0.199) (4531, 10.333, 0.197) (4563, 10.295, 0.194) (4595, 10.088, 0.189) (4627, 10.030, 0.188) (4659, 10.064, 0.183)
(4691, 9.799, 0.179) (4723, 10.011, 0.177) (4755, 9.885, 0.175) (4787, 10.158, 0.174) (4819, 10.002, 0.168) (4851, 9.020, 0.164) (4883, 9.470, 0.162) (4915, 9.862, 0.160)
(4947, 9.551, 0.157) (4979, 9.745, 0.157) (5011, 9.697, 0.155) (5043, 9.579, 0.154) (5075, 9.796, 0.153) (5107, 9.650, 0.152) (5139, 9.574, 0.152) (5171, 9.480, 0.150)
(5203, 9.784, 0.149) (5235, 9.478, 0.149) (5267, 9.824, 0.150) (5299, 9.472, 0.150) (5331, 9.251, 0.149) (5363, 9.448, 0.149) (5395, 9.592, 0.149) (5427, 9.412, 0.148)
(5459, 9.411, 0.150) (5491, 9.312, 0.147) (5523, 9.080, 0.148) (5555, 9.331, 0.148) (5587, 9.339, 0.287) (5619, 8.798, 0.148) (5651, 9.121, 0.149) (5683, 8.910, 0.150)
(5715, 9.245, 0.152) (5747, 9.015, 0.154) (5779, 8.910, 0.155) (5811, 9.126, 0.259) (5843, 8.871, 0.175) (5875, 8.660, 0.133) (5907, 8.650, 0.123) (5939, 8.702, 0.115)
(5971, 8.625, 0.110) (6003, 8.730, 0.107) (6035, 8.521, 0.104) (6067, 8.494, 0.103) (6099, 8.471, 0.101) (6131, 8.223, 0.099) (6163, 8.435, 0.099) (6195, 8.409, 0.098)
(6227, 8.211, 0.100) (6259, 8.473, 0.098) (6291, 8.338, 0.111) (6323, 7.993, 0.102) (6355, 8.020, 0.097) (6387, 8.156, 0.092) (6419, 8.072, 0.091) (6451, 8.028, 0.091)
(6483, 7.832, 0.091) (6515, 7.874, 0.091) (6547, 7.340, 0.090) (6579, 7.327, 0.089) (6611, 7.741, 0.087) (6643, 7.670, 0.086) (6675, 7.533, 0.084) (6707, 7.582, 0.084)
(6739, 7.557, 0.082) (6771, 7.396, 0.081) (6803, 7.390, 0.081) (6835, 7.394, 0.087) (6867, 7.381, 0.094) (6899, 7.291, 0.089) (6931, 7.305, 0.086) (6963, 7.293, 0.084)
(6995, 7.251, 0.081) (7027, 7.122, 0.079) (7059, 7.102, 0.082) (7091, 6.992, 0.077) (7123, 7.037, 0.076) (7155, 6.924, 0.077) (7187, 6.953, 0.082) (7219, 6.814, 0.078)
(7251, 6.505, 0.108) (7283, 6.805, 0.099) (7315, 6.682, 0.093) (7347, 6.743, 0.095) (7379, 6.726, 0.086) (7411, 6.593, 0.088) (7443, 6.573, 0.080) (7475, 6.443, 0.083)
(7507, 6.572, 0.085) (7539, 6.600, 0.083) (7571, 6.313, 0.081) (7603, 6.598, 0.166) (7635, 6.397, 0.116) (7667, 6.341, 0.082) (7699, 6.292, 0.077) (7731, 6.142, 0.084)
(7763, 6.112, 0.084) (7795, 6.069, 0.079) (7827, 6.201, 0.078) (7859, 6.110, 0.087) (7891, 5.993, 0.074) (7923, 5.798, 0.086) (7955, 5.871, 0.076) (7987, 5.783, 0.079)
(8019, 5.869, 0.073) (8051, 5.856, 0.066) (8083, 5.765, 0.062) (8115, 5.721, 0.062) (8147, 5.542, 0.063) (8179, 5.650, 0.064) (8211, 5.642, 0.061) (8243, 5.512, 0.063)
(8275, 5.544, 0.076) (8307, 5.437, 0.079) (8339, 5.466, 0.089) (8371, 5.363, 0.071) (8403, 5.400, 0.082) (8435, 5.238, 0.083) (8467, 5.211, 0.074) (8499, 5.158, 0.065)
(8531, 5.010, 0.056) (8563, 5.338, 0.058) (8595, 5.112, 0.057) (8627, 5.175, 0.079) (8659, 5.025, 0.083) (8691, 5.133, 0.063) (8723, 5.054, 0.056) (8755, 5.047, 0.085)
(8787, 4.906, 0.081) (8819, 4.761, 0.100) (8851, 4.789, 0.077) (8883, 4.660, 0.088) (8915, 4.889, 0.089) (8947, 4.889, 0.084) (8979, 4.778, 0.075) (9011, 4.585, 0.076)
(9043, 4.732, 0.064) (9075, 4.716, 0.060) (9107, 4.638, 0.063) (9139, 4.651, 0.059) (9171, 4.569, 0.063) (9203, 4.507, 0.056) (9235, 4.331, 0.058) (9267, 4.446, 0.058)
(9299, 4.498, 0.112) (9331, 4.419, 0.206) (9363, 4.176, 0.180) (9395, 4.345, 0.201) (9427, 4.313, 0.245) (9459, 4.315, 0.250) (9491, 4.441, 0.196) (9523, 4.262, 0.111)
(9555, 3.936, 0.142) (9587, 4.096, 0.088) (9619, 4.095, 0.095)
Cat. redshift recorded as 0.000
